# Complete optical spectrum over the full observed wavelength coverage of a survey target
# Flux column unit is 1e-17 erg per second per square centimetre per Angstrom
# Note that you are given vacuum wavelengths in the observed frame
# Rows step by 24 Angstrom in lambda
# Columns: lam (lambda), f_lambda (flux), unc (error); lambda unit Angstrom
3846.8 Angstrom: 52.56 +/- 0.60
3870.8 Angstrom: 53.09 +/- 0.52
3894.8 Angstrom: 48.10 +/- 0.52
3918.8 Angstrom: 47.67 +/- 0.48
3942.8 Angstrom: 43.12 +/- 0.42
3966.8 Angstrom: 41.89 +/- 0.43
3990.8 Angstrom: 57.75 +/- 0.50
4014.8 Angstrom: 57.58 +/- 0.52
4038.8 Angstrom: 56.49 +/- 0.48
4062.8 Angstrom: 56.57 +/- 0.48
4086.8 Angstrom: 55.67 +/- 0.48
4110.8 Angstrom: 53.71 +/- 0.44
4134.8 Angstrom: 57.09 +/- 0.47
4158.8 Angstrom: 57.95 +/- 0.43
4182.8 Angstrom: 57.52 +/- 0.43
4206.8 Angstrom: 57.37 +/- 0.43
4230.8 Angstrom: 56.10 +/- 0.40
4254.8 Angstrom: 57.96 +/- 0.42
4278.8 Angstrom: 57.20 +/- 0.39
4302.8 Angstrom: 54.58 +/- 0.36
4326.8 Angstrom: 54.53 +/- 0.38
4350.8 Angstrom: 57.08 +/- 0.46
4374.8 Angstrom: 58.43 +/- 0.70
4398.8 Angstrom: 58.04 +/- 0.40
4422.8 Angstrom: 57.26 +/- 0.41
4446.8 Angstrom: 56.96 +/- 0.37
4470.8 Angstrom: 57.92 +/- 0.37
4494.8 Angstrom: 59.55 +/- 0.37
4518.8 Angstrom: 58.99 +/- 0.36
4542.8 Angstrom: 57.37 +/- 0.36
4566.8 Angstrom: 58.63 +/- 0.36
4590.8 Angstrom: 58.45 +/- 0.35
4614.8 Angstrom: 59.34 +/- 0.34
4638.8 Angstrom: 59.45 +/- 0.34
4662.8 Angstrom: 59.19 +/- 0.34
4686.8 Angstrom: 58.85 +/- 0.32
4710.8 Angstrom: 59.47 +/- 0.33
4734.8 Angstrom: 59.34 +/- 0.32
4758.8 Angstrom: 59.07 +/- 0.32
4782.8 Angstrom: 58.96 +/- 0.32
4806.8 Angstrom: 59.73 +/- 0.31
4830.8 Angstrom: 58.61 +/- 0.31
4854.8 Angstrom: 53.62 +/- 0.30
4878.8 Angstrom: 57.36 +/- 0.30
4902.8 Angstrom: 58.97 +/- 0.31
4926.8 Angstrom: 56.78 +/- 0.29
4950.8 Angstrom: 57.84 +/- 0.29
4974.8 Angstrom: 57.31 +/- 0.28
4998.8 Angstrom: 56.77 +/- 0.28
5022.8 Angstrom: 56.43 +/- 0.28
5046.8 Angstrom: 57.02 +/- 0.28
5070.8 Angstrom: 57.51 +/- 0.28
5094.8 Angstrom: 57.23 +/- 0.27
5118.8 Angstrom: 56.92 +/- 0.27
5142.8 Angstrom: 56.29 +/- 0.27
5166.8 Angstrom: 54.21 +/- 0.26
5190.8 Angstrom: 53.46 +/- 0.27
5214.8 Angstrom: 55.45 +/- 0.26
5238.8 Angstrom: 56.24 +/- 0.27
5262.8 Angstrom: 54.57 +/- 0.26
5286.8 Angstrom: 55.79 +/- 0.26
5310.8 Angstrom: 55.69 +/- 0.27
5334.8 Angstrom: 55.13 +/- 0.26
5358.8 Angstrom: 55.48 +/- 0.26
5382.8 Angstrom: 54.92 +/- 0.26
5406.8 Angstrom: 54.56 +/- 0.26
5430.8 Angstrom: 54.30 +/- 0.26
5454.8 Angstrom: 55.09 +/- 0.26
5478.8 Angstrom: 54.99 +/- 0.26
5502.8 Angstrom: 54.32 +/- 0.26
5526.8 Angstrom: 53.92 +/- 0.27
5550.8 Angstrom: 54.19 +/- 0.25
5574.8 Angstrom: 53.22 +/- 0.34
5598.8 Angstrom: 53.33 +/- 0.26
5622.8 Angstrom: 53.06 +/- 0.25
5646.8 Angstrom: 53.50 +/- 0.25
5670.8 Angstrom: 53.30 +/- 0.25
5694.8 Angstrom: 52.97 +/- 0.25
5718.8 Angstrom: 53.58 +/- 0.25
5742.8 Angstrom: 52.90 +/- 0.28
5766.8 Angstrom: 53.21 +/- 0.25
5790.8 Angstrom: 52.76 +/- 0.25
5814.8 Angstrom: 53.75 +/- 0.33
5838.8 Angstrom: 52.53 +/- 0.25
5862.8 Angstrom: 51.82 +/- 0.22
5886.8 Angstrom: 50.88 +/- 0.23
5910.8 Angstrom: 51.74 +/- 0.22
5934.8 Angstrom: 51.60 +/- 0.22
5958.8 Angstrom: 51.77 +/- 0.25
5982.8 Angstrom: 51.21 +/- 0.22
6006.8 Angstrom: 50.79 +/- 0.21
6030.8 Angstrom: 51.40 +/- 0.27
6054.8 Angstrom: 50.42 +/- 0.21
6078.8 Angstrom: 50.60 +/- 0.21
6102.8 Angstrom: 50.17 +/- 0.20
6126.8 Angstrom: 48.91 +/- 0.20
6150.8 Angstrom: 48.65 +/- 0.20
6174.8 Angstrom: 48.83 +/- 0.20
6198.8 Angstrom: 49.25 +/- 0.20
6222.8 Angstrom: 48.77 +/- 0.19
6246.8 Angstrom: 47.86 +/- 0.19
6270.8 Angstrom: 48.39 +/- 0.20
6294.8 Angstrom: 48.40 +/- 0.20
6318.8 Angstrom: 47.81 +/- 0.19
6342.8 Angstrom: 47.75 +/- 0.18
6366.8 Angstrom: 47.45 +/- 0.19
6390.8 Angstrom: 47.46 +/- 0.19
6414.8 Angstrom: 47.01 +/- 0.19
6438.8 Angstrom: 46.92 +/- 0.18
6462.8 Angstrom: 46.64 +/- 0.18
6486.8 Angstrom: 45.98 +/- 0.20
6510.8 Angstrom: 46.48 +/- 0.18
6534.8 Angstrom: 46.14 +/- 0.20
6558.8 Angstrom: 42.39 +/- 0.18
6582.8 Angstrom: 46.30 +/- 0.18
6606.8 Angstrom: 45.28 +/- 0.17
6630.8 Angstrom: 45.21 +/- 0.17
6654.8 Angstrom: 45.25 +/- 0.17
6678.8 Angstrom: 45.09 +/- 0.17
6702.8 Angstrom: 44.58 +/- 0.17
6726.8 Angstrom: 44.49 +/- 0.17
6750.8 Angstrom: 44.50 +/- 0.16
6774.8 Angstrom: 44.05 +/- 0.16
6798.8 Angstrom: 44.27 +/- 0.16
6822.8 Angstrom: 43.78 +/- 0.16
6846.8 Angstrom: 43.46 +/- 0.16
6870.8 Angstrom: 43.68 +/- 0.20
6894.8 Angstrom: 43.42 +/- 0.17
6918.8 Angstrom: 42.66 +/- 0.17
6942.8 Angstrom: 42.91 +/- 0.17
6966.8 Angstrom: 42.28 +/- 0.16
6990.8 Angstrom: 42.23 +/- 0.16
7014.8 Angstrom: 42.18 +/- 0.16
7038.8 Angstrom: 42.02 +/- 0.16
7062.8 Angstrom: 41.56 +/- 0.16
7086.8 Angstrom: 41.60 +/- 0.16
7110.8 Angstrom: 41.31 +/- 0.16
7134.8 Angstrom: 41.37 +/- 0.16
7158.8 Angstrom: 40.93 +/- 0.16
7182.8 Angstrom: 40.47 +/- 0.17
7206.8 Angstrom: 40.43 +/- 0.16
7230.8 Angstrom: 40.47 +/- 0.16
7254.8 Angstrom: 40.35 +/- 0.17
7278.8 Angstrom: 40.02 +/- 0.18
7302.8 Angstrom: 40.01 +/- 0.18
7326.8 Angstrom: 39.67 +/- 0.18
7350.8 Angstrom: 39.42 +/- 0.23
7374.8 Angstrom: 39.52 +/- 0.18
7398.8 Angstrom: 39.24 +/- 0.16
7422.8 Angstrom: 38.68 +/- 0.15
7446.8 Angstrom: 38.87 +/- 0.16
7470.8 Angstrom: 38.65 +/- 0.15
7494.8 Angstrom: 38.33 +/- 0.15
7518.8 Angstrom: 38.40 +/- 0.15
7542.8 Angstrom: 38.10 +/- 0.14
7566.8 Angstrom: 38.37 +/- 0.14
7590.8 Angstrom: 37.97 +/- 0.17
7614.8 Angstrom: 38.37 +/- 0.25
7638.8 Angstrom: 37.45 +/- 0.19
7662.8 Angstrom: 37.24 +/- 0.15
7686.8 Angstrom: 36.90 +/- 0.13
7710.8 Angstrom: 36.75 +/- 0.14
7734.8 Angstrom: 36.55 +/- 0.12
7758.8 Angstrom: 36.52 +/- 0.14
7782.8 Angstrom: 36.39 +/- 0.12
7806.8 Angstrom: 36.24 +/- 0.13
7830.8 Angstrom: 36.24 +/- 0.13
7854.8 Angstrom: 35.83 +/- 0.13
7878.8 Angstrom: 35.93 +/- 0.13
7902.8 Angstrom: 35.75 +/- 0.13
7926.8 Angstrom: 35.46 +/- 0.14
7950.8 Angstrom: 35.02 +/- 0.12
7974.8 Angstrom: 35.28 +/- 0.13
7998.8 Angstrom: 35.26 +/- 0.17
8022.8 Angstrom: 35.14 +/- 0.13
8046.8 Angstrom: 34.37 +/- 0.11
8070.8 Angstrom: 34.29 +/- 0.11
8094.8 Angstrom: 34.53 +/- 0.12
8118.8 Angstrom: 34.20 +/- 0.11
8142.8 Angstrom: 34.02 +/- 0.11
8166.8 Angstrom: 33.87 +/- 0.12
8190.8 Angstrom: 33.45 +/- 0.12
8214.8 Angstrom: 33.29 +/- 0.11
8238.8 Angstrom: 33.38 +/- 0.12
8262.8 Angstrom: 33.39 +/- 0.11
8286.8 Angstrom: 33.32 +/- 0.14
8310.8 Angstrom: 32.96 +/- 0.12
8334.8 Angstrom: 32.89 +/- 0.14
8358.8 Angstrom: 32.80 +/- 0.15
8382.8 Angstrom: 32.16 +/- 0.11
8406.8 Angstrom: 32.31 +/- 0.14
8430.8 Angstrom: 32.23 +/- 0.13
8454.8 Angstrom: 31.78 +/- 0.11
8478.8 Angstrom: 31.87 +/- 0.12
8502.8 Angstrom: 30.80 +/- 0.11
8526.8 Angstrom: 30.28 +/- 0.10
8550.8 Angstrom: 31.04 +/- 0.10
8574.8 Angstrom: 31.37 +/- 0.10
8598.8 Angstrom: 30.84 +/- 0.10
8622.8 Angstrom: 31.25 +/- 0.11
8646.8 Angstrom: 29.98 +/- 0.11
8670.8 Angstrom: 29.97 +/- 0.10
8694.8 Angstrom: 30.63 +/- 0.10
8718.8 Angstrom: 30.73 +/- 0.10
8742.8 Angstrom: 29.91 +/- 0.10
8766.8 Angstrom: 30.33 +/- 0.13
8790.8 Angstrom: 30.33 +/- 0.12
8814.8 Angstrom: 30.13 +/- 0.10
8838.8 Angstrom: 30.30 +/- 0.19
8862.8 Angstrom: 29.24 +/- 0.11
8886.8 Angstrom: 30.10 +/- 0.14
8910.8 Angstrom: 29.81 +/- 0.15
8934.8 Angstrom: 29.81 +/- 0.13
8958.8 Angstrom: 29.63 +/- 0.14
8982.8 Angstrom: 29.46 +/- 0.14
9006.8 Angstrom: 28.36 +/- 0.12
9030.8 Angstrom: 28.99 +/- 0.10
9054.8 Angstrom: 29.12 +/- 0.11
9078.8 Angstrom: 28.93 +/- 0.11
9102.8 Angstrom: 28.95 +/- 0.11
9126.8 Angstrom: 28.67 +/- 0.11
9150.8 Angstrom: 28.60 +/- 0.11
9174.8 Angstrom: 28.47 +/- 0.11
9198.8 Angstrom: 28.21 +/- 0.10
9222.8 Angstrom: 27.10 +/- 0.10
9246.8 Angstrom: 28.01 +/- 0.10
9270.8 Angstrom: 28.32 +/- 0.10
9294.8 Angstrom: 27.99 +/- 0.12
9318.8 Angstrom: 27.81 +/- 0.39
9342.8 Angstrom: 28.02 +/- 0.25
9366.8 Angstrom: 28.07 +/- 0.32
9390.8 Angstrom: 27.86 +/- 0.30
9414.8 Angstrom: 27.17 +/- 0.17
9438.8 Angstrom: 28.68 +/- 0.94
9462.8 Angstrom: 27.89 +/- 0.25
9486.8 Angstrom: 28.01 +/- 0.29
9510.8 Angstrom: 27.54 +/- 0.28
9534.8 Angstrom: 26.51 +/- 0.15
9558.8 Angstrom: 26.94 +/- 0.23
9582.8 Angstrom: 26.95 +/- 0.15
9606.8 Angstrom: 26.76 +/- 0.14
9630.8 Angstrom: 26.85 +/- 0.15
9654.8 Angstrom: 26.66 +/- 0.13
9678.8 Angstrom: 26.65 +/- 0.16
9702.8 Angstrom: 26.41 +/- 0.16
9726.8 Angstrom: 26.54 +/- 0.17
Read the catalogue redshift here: -0.001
